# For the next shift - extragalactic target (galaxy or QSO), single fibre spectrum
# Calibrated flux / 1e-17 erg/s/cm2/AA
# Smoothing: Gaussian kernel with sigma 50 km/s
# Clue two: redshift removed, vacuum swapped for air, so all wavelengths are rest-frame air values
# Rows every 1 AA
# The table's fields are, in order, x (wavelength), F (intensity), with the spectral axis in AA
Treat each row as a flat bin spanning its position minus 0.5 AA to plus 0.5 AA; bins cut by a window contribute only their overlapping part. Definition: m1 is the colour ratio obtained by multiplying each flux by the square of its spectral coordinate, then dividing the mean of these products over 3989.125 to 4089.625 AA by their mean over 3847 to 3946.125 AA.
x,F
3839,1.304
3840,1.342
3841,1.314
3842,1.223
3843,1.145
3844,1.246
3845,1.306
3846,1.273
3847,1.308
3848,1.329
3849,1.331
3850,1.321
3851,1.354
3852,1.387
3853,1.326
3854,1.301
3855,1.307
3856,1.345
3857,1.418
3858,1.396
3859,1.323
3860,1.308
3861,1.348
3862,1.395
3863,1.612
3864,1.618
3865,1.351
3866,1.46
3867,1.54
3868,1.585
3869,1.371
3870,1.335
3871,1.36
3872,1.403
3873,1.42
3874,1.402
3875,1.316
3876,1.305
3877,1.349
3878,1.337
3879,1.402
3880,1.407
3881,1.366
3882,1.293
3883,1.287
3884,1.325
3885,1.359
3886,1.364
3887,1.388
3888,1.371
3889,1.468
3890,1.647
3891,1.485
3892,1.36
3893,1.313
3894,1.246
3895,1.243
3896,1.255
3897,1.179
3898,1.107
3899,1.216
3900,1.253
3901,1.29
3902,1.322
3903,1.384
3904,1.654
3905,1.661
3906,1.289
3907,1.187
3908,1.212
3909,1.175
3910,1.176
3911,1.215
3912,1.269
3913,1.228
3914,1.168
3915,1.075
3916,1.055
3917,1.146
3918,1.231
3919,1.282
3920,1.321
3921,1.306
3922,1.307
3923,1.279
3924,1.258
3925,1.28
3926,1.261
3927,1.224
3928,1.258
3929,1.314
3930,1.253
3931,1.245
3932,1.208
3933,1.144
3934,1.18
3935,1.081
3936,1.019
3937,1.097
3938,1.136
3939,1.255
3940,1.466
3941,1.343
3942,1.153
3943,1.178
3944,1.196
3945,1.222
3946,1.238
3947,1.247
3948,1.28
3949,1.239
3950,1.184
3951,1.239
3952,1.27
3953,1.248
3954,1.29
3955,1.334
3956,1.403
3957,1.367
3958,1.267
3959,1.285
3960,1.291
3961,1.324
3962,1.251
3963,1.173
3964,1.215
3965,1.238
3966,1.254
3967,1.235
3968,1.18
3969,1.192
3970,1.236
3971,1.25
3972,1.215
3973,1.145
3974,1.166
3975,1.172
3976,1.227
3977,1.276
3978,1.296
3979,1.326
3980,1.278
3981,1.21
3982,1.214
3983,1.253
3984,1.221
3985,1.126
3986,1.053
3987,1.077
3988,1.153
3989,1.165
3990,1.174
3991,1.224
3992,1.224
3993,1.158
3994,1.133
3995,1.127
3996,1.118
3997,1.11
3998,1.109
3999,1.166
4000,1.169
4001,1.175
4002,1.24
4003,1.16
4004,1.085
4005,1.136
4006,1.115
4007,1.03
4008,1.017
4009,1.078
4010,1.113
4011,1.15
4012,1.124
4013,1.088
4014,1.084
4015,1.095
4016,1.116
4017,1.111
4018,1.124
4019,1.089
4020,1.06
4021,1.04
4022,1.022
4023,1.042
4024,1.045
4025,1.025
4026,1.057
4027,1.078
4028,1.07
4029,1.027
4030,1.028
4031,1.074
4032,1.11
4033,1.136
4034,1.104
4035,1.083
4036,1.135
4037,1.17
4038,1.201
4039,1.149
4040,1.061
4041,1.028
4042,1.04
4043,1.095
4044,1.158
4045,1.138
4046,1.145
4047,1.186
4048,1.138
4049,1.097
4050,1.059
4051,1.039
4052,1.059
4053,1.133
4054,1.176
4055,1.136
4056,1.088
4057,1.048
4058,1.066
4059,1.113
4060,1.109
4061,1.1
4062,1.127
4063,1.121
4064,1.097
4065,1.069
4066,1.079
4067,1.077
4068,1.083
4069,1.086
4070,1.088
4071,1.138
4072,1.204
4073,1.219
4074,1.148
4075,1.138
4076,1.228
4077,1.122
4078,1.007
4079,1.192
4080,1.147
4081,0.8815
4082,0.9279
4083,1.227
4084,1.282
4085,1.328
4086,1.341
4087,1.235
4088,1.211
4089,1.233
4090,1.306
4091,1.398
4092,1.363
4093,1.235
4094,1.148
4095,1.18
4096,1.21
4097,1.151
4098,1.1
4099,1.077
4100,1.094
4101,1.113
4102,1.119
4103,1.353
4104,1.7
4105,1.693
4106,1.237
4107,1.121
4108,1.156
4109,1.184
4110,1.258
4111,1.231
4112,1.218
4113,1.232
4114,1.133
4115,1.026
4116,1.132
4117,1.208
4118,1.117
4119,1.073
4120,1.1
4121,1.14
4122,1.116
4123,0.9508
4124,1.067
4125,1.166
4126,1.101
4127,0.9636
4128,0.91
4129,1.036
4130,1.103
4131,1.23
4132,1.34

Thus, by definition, 0.9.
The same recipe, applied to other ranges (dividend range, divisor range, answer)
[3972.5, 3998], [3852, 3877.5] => 0.90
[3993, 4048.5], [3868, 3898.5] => 0.88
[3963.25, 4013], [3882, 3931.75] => 0.95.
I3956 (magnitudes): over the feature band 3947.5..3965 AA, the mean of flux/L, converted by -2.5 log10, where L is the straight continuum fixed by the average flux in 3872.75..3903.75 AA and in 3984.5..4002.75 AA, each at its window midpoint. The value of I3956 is -0.049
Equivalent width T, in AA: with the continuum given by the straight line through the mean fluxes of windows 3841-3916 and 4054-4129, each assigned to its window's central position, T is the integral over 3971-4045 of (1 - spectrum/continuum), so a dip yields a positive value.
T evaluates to 5.9 AA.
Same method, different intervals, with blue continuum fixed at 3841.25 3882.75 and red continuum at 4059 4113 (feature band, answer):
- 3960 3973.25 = 0.5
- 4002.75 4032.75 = 3.9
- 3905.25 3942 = 2.6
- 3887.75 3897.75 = -0.1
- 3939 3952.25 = 0.5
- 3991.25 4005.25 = 1.2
